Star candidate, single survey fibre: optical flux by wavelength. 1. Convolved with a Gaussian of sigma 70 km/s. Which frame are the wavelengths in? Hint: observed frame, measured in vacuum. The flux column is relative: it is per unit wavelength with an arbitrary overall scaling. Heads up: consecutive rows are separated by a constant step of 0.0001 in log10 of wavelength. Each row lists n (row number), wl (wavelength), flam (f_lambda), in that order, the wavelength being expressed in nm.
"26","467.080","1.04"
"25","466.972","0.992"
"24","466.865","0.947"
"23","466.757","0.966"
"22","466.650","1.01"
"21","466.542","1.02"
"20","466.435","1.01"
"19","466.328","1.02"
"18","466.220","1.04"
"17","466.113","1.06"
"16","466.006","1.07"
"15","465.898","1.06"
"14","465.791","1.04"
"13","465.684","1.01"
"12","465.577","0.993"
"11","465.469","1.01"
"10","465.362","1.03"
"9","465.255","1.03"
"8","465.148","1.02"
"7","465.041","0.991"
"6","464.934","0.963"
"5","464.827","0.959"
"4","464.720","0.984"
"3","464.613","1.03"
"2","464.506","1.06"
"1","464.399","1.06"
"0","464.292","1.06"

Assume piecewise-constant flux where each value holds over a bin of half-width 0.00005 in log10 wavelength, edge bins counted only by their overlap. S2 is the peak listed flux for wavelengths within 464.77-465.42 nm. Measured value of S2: 1.03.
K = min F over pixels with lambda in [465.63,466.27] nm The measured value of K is 1.01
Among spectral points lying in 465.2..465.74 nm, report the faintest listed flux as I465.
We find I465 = 0.993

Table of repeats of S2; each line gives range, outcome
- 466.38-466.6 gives 1.02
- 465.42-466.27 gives 1.07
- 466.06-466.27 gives 1.06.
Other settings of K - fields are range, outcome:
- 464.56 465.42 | 0.959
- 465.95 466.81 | 0.966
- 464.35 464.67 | 1.03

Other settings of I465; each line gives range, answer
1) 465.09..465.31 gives 1.02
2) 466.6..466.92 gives 0.947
